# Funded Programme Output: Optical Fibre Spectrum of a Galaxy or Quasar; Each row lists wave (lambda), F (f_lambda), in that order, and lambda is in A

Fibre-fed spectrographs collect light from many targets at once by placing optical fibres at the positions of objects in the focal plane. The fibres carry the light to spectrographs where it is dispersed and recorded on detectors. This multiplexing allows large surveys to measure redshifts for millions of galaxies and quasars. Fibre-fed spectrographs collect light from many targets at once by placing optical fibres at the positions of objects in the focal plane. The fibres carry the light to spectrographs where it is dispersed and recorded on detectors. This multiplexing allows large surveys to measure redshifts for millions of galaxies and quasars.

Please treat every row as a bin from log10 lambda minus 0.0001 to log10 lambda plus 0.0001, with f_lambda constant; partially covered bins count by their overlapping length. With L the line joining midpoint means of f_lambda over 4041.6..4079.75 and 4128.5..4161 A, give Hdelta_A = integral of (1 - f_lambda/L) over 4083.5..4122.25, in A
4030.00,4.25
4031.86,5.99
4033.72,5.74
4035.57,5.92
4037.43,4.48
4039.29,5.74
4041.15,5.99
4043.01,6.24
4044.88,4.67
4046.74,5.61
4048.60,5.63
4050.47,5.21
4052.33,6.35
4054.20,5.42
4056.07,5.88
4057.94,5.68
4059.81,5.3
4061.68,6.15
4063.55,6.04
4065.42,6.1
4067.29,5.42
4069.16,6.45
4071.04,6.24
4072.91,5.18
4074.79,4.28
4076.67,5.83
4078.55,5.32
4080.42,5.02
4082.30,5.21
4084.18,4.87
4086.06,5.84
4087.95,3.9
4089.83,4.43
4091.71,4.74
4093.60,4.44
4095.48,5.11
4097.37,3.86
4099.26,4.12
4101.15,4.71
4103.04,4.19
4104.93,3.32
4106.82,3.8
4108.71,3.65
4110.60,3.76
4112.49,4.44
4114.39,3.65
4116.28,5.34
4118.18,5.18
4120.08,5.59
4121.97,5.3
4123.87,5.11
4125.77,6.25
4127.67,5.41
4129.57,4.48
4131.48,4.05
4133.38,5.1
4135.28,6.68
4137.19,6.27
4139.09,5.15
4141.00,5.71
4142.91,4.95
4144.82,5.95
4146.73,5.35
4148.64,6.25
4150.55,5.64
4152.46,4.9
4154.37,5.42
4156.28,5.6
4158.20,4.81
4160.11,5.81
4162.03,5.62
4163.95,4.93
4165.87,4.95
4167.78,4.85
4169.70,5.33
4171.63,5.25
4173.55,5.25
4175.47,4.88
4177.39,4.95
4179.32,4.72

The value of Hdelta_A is 7.4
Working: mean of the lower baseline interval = 5.65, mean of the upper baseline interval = 5.42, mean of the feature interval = 4.47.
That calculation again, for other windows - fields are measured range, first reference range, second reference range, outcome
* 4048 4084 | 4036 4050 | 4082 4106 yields -4.0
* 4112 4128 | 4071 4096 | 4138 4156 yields 0.4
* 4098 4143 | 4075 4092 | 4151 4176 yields 2.4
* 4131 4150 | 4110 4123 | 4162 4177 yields -2.5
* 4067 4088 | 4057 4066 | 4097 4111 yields -0.9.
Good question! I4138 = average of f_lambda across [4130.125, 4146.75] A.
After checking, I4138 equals 5.45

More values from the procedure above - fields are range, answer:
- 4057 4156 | 5.1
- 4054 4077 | 5.69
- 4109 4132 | 4.86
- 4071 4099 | 4.89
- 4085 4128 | 4.6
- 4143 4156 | 5.55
